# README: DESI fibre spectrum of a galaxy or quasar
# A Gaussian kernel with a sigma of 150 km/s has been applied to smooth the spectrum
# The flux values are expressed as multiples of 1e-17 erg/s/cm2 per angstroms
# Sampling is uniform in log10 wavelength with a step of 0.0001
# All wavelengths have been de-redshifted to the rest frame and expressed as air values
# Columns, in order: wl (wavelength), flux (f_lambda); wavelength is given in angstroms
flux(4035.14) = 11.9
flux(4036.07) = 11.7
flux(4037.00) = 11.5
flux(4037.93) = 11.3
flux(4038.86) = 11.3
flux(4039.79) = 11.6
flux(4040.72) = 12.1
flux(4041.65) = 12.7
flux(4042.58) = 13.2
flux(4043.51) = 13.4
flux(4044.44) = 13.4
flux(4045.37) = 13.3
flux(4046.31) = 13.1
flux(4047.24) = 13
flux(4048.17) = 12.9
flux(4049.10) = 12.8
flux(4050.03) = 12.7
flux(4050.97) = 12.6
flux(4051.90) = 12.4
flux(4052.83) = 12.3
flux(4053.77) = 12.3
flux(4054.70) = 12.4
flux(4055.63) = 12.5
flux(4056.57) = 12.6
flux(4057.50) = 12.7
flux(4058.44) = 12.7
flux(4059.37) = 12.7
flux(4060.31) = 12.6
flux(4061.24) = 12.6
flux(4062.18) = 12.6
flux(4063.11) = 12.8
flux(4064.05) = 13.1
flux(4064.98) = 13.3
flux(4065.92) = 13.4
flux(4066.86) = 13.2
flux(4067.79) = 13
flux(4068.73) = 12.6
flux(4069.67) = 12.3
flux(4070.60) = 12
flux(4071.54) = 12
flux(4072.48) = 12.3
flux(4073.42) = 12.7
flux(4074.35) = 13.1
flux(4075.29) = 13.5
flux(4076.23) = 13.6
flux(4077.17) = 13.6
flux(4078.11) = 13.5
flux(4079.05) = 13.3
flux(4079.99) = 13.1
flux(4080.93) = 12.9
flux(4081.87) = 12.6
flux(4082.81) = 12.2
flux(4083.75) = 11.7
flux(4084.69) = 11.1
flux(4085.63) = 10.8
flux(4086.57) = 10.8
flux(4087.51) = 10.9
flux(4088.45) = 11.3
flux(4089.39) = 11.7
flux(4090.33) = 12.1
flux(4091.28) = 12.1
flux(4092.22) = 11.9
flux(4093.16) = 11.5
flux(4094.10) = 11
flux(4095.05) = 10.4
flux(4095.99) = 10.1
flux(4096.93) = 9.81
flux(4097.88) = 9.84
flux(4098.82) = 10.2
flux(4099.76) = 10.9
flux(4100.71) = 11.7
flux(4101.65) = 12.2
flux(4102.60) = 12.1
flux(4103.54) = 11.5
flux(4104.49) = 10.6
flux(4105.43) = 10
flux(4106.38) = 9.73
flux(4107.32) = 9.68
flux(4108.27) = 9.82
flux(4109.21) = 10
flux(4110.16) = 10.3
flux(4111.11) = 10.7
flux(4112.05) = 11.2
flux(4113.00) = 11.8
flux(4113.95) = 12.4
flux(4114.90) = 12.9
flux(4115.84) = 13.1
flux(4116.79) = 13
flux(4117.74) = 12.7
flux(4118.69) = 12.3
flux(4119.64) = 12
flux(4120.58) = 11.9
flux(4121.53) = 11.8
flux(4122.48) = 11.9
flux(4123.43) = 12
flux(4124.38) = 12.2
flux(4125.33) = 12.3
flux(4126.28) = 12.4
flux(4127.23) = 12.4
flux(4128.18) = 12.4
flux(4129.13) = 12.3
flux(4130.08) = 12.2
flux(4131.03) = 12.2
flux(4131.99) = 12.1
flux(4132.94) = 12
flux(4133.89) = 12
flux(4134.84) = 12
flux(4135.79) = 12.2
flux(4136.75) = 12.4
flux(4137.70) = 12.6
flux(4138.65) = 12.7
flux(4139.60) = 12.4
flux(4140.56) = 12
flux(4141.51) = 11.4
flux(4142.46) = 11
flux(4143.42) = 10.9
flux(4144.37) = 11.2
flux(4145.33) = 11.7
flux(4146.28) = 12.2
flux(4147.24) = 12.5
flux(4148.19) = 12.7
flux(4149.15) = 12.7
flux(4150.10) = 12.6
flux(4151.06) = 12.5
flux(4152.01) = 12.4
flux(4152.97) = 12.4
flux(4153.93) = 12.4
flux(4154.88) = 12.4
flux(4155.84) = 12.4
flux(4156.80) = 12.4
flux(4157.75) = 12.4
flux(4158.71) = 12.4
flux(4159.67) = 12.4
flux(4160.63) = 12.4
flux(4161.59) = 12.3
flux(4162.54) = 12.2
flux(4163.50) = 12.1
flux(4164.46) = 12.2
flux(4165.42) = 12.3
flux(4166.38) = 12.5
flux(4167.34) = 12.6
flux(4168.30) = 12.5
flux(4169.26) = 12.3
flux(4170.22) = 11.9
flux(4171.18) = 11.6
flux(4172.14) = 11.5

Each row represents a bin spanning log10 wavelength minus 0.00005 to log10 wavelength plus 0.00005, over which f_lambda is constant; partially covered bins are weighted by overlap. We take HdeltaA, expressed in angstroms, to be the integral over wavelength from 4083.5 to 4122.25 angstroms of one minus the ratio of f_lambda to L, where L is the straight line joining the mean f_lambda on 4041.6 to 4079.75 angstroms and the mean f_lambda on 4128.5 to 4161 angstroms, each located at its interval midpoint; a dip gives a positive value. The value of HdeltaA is 3.89 angstroms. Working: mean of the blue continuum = 12.9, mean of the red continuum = 12.2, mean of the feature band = 11.3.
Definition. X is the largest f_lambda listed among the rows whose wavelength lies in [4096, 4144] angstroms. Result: 13.1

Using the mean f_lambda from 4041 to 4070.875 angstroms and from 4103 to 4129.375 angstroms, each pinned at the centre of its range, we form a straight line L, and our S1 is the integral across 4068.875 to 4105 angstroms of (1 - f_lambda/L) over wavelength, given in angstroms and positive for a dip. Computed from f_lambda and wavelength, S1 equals 1.1 angstroms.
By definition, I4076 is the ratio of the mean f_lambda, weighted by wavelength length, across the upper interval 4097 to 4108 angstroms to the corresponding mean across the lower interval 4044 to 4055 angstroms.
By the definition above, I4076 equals 0.84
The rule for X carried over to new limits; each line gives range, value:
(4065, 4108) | 13.6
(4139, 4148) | 12.5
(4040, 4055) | 13.4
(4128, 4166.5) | 12.7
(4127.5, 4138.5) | 12.6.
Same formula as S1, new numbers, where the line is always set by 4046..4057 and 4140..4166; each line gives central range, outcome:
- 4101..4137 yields 1.65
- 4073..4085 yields -0.34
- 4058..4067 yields -0.22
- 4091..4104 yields 1.41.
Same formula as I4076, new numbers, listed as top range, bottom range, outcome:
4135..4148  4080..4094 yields 1.02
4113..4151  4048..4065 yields 0.96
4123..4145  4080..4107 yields 1.07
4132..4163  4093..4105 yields 1.12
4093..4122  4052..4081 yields 0.87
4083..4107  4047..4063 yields 0.88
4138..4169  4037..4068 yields 0.97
